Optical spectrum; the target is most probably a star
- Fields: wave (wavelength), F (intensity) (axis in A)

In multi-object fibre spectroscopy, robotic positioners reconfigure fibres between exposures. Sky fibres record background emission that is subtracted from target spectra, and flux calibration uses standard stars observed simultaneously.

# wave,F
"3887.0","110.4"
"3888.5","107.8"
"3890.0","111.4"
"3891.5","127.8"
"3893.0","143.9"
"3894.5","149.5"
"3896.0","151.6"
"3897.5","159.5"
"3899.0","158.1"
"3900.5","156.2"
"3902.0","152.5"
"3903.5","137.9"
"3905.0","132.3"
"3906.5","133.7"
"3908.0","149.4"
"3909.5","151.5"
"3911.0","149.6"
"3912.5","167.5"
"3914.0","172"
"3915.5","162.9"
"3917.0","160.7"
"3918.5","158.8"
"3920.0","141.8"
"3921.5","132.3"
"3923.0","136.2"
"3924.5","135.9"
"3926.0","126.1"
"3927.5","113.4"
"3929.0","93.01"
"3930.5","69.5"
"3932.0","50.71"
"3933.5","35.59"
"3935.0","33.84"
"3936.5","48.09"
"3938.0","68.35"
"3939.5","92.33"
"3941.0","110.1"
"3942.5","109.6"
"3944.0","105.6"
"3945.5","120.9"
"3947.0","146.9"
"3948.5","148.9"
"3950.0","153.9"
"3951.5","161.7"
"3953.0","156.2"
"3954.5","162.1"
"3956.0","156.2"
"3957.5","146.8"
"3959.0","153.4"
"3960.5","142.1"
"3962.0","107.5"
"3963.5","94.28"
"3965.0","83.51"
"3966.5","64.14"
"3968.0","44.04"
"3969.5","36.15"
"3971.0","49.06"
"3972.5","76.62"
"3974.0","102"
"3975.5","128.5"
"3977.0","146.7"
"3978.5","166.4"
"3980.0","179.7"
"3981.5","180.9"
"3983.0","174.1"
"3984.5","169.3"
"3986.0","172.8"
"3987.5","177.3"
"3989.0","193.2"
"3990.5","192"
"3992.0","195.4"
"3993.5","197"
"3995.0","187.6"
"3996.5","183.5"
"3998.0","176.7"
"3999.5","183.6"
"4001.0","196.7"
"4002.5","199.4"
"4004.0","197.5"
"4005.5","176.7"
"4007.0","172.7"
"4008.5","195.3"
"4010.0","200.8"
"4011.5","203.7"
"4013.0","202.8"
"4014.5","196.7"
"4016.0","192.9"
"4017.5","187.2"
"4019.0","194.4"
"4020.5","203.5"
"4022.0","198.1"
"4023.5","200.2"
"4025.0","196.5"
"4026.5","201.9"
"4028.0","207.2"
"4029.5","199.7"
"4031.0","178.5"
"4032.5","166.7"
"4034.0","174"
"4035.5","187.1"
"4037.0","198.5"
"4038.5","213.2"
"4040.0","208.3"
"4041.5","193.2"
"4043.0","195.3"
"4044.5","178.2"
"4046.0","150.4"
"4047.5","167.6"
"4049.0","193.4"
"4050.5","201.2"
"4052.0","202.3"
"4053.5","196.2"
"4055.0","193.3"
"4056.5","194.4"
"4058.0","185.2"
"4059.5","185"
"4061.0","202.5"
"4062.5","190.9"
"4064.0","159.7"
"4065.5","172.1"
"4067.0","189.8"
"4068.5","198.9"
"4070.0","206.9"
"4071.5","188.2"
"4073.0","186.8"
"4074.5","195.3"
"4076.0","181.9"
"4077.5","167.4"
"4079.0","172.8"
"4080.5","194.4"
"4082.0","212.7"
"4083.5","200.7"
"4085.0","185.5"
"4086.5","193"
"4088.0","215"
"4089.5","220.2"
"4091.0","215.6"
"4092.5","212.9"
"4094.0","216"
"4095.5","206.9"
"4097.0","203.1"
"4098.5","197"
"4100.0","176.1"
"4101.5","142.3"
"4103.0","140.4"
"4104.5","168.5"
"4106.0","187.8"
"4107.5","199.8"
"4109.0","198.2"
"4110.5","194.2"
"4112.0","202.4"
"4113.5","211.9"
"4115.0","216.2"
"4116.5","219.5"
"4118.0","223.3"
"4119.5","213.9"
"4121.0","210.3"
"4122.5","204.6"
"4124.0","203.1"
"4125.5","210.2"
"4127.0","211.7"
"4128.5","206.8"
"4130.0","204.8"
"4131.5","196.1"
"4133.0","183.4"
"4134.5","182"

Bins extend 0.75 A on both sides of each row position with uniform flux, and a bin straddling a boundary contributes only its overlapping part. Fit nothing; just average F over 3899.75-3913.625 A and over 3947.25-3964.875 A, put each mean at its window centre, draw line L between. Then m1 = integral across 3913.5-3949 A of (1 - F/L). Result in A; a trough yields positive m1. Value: 8.5 A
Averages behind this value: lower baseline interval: 148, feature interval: 111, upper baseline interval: 142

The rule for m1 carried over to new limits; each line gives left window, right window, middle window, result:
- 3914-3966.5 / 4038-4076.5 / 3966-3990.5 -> 2.0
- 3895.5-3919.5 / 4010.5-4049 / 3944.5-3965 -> 3.5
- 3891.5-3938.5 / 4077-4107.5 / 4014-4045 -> -4.6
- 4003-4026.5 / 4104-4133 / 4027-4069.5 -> 1.9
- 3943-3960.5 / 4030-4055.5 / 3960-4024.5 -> 2.0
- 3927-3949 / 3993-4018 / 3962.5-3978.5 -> 6.0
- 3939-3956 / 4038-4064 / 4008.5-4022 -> -2.1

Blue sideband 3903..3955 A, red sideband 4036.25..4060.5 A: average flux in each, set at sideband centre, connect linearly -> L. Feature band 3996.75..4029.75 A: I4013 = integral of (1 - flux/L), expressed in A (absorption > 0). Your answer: -4.5 A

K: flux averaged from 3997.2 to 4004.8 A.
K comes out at 191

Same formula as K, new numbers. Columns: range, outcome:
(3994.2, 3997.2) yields 186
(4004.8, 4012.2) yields 190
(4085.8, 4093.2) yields 211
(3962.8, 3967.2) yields 80.7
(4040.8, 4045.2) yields 189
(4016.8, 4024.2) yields 197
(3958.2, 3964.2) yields 125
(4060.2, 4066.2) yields 181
